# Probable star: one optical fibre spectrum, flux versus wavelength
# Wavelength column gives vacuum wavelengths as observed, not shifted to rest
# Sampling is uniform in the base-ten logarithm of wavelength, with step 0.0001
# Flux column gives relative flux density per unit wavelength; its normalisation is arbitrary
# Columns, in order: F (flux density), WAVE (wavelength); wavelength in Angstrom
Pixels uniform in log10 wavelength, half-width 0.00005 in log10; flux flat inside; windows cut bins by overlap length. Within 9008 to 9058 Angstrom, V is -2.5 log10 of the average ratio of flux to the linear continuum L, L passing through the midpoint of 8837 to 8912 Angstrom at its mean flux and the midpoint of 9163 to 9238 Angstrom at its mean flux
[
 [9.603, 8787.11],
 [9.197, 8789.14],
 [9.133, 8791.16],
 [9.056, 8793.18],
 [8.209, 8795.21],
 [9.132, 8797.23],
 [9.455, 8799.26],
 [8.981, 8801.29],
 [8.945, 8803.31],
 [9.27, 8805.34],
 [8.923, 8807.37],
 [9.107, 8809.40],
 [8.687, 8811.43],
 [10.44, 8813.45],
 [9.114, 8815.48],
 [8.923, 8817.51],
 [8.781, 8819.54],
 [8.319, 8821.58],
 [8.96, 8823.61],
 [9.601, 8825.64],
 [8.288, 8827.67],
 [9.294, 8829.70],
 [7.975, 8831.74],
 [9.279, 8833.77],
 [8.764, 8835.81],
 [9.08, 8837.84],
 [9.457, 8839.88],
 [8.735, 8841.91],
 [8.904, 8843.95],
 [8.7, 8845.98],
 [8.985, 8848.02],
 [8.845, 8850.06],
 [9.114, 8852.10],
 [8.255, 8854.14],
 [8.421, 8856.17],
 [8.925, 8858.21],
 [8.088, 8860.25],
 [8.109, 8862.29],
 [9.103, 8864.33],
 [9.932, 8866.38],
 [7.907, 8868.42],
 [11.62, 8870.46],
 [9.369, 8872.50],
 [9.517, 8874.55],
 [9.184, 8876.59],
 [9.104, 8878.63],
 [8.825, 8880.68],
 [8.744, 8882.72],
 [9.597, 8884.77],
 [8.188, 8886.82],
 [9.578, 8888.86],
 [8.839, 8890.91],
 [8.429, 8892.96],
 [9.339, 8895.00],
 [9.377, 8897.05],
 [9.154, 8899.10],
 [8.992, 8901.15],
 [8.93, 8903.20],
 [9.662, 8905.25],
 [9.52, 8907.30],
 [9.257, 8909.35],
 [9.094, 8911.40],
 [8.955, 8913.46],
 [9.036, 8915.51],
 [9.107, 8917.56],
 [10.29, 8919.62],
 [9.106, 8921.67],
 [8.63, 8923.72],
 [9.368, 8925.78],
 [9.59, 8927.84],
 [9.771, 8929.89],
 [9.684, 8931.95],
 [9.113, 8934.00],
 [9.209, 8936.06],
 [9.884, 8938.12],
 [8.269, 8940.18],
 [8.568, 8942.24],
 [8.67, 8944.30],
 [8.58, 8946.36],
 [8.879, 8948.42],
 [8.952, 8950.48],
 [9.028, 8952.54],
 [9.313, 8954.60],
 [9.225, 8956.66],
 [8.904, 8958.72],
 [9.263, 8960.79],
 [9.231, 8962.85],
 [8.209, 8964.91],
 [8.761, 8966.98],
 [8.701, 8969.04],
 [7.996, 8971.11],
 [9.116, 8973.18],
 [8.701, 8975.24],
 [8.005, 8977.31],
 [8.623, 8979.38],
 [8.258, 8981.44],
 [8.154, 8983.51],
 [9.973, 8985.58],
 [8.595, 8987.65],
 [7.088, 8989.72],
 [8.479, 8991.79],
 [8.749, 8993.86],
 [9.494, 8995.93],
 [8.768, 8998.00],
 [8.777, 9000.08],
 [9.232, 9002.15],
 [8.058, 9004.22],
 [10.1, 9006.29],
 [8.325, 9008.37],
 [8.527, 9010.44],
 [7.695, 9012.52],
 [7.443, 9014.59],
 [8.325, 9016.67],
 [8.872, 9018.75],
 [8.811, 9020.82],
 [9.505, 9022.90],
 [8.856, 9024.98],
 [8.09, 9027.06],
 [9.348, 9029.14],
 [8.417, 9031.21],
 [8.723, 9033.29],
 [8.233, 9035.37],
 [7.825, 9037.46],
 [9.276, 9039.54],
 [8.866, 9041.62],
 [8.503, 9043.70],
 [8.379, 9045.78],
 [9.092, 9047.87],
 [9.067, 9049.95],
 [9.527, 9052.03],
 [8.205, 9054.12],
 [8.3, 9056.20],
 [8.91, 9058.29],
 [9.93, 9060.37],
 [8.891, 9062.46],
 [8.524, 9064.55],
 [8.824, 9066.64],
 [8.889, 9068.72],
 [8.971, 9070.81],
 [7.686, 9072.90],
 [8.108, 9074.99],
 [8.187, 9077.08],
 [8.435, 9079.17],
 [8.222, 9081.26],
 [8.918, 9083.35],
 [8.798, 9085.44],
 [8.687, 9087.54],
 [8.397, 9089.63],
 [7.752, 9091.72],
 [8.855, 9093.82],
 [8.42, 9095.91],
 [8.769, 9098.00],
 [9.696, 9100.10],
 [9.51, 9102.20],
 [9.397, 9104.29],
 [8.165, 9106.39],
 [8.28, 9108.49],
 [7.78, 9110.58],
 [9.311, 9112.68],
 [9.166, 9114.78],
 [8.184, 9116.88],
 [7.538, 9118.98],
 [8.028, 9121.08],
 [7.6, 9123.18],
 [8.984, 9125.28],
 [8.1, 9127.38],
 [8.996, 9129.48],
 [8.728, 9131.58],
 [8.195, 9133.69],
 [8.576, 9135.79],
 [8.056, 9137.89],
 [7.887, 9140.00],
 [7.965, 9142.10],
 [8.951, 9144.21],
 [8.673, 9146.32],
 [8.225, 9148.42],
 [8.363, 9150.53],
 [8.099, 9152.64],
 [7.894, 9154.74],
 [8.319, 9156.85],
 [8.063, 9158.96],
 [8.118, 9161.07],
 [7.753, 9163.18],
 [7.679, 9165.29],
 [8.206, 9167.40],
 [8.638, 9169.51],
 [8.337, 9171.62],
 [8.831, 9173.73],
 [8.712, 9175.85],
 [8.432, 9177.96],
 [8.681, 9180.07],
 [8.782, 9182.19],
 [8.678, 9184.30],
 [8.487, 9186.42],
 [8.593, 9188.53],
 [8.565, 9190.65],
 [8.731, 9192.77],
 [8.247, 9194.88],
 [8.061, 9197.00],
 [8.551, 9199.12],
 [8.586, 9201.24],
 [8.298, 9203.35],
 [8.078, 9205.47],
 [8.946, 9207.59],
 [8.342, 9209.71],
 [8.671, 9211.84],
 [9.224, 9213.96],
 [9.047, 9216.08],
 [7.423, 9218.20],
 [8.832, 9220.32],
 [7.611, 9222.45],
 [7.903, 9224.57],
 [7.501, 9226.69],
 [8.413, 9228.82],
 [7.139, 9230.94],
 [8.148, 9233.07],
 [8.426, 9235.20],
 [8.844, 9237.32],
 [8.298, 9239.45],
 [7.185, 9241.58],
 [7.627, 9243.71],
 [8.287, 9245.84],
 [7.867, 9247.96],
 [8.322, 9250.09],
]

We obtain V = 0.015 mag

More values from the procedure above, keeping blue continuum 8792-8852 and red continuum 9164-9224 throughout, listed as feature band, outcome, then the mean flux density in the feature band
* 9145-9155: 0.029 mag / 8.3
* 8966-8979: 0.028 mag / 8.55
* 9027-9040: 0.016 mag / 8.56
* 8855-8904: -0.019 mag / 9.05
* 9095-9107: -0.054 mag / 9.03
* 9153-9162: 0.054 mag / 8.1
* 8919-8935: -0.071 mag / 9.43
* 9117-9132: 0.039 mag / 8.26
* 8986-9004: 0.009 mag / 8.67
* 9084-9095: 0.013 mag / 8.51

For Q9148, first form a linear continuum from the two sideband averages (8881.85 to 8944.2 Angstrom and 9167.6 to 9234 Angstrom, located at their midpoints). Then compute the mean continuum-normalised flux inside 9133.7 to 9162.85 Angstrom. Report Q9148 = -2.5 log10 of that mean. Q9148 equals 0.04 mag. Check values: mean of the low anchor 9.17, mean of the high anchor 8.4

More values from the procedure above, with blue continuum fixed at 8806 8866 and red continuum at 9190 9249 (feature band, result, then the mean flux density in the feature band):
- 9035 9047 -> 0.00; 8.53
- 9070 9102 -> -0.01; 8.55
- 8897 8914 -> -0.05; 9.21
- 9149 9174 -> 0.02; 8.17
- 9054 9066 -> -0.04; 8.84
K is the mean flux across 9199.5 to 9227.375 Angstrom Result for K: 8.36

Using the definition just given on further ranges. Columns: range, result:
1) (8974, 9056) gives 8.64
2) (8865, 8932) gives 9.26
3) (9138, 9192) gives 8.35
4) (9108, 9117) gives 8.6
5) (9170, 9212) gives 8.53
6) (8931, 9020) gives 8.74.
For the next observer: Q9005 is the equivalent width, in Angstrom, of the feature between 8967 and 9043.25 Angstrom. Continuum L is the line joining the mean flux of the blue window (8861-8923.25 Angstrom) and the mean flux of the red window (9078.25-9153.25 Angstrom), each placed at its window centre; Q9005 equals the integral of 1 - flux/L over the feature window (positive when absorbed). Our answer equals 1.92 Angstrom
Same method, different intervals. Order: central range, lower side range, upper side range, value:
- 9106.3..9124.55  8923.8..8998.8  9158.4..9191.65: 0.6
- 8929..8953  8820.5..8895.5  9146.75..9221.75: -0.6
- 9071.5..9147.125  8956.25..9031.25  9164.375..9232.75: 0.3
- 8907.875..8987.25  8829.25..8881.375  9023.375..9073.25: -1.1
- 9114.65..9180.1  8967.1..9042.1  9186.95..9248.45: 0.7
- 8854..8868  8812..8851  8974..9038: 0.3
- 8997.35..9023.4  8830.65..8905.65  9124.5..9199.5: 0.2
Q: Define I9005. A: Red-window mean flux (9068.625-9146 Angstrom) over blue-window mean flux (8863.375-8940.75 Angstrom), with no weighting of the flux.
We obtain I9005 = 0.9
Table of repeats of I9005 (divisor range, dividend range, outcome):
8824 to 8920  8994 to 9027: 0.96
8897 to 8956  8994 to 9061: 0.95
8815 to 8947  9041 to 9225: 0.94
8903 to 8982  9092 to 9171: 0.93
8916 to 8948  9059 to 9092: 0.94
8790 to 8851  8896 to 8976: 1.01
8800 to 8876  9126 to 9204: 0.93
